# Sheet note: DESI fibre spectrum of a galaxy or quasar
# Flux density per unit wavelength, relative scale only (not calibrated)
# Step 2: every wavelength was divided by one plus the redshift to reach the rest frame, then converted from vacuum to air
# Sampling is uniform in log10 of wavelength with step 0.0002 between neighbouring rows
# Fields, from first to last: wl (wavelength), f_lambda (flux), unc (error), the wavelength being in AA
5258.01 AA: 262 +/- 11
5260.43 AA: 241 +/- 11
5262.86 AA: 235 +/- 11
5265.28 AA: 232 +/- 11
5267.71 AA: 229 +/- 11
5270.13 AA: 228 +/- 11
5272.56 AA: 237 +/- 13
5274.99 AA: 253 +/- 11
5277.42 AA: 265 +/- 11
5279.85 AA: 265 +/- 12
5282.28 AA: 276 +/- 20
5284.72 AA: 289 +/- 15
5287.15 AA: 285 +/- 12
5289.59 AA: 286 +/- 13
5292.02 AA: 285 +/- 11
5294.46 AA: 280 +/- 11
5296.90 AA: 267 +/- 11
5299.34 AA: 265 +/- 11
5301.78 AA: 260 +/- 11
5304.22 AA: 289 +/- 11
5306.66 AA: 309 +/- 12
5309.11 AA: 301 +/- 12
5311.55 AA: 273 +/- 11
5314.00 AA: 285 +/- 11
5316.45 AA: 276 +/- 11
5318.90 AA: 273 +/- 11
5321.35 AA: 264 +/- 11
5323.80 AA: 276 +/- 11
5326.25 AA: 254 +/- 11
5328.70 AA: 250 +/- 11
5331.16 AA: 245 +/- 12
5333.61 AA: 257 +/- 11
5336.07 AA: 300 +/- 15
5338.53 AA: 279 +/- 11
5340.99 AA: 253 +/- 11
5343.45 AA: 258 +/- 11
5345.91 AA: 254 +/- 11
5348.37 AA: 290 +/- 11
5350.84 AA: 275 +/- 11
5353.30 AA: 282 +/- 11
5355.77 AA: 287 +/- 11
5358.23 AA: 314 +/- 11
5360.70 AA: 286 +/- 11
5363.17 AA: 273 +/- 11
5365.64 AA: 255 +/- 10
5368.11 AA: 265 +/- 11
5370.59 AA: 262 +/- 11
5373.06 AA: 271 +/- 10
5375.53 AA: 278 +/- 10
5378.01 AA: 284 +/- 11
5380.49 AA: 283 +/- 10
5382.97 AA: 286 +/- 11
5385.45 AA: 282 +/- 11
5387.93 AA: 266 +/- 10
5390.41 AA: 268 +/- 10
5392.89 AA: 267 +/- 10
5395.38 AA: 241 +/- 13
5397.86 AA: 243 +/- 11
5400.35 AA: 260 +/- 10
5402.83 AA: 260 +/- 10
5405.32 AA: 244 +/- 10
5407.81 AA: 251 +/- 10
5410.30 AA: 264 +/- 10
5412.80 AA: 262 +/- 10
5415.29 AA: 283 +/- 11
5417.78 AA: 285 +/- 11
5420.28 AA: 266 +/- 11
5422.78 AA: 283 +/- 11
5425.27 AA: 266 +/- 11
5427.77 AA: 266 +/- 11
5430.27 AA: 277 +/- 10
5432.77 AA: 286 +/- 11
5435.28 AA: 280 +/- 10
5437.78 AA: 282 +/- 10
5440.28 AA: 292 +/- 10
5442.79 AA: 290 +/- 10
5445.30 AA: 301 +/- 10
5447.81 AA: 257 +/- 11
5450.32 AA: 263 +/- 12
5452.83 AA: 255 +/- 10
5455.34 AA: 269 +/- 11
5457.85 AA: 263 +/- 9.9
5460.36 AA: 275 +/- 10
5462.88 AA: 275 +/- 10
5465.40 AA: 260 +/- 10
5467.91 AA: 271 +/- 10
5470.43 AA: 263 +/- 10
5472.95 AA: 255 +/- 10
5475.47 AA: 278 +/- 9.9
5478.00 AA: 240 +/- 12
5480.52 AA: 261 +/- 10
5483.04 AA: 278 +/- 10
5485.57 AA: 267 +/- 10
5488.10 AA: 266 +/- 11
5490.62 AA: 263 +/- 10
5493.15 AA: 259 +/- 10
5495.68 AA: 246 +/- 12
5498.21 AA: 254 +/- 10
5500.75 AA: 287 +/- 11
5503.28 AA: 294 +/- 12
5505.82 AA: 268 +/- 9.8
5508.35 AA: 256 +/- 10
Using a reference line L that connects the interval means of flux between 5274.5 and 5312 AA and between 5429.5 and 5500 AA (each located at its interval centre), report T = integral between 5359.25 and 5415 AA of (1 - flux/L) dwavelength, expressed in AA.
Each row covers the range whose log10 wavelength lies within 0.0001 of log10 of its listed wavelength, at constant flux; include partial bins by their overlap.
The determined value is 1.40 AA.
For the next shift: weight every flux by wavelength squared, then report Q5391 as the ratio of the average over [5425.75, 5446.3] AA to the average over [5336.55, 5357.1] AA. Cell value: 1.07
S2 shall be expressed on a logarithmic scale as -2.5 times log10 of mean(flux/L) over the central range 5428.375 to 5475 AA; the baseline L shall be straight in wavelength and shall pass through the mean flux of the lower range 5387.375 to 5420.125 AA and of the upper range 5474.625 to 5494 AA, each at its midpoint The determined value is -0.042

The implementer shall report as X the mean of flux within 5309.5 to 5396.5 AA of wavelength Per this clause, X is 272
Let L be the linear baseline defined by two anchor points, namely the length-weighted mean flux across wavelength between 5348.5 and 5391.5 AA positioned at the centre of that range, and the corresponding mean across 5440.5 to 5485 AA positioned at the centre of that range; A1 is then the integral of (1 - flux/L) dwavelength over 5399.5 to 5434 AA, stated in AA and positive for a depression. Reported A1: 0.61 AA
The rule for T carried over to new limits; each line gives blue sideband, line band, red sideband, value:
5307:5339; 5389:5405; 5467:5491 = 0.8 AA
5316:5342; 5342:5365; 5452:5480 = -1.2 AA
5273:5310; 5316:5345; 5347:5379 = 1.3 AA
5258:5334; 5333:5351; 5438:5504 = -0.3 AA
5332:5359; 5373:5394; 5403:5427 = -0.4 AA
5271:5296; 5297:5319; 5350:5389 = -0.6 AA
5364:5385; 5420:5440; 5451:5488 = -0.6 AA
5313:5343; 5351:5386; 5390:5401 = -2.6 AA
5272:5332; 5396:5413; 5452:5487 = 0.9 AA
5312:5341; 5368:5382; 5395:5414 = -0.8 AA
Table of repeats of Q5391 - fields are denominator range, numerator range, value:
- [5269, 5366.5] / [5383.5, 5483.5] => 1.03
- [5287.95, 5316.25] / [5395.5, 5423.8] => 0.97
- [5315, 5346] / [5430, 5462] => 1.09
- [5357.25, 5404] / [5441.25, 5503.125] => 1.02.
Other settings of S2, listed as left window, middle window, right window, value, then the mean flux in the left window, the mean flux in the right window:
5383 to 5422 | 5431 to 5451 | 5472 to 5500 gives -0.076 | 264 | 261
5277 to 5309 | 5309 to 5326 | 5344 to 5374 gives 0.011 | 280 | 276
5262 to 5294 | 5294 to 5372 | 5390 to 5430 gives -0.050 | 260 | 263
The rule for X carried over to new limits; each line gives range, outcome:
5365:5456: 270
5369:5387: 277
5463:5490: 264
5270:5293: 269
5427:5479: 271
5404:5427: 267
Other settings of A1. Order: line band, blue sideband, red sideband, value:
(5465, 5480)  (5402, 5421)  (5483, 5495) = 0.2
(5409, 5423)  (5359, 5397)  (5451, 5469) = -0.2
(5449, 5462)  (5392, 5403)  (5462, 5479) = -0.2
